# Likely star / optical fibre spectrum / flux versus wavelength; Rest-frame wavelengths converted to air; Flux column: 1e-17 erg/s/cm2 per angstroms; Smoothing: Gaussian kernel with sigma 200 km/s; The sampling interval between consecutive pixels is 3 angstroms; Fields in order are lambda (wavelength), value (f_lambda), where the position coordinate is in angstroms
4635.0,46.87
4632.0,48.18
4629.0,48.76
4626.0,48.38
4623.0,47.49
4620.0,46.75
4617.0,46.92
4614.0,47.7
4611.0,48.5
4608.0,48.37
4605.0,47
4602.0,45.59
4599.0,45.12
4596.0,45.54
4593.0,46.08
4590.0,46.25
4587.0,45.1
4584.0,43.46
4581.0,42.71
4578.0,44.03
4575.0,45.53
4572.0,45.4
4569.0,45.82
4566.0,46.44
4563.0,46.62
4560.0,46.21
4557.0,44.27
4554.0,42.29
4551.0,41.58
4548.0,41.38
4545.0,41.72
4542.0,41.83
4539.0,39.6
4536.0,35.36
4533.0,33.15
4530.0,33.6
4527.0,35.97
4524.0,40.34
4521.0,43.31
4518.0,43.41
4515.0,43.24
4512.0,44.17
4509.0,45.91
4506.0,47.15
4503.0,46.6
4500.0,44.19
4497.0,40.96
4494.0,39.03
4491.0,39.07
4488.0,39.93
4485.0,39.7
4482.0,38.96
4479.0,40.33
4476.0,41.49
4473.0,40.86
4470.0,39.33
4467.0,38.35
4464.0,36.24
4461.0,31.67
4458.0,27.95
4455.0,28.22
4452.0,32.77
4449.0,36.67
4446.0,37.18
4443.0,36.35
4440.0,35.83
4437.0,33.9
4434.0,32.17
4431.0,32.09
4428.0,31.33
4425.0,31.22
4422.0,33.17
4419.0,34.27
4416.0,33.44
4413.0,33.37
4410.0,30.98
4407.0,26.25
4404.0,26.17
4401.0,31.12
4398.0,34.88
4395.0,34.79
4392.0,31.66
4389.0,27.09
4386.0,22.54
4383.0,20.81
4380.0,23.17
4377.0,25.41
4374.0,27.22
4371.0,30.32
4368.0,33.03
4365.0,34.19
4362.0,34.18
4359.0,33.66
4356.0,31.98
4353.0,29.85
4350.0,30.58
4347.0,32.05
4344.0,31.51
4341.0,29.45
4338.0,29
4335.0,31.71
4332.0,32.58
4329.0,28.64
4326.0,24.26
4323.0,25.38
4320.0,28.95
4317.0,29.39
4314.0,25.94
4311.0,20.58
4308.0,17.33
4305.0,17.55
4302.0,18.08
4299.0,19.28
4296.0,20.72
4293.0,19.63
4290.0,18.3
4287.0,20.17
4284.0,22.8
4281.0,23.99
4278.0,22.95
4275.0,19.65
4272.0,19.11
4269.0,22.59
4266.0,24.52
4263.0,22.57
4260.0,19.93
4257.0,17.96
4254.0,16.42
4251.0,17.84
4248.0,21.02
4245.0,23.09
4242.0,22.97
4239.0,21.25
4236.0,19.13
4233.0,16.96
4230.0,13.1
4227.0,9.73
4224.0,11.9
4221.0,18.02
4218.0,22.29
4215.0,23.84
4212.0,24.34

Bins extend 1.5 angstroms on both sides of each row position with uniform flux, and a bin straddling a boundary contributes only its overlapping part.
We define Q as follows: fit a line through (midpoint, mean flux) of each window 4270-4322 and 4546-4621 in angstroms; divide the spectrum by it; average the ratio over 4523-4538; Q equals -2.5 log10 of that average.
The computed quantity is 0.15 mag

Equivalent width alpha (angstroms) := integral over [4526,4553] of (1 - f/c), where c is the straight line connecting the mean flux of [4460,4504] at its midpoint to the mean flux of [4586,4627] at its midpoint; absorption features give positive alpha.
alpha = 2.9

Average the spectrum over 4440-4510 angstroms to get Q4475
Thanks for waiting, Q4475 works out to 38.5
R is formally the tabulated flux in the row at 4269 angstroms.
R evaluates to 22.59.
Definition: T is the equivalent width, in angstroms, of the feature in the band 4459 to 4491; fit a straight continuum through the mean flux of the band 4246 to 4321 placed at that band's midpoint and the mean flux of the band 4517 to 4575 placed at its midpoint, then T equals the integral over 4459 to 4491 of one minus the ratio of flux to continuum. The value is -2.21 angstroms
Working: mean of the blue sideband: 21.1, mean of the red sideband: 41.6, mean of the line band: 38.5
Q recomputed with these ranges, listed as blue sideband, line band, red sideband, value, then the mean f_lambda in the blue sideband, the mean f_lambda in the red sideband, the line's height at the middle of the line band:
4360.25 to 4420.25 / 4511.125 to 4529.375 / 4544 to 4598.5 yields -0.03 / 29.7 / 44.5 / 40.3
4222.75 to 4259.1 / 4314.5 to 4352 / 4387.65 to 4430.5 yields -0.16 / 17.7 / 31.4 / 25.2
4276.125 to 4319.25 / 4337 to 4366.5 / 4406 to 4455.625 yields -0.21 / 21.3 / 33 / 26.1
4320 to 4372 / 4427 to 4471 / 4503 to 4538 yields 0.08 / 30.7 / 40.8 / 36.6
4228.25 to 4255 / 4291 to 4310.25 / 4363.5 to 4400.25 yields 0.22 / 19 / 28.8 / 23.2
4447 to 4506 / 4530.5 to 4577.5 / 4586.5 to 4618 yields 0.03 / 38.2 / 46.6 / 43.4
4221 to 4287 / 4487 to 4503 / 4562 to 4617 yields -0.08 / 19.5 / 45.9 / 38.4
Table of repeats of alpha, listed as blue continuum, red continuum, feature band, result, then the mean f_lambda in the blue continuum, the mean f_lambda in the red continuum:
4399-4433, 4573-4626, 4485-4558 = -2.6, 31.3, 46.1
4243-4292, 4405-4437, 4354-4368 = -2.9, 20.8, 31.8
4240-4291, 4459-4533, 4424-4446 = 1.0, 21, 40.3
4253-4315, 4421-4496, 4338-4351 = -2.5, 20.5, 35.8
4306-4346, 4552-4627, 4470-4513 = -3.3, 27.2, 45.9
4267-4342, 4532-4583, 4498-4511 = -2.4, 23.5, 42.7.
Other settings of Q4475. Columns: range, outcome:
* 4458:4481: 37.7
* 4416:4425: 33.3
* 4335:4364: 31.4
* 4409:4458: 33.2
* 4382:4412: 28.8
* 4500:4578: 42.5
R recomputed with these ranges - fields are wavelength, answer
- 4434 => 32.17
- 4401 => 31.12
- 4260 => 19.93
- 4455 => 28.22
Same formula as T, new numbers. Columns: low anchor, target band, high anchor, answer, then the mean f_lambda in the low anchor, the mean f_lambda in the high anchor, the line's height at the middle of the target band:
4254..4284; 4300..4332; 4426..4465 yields 0.8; 21.3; 33.2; 24.5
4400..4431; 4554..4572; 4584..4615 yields -0.9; 31.2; 46.4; 43.3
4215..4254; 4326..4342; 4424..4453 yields -2.3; 18.3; 34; 25.9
